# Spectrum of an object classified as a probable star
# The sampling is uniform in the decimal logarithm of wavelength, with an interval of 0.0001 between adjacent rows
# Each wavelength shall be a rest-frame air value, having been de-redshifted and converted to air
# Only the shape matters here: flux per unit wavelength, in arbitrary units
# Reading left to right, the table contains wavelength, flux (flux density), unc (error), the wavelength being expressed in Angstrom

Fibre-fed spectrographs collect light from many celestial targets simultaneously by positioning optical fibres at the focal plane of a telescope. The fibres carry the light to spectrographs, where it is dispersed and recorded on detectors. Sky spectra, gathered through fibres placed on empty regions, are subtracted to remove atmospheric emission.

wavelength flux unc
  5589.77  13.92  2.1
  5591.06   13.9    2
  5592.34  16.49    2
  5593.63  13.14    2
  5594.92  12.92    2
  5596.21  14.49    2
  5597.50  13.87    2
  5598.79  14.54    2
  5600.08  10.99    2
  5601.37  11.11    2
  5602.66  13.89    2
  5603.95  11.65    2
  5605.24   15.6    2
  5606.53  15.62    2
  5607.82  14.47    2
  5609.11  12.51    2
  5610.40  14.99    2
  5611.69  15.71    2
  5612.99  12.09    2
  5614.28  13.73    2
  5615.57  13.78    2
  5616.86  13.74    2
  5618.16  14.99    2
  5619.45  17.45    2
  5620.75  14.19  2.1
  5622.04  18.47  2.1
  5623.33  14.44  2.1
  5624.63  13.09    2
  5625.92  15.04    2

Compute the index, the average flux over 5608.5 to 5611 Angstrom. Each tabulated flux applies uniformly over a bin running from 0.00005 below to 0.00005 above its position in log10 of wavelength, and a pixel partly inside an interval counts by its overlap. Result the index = 13.8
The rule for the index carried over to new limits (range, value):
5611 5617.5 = 13.8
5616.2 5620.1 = 15.4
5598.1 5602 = 12.2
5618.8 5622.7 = 16.7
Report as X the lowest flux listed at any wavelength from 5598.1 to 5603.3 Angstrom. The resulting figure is 10.99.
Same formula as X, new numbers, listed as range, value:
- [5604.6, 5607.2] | 15.6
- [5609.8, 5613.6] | 12.09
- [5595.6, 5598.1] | 13.87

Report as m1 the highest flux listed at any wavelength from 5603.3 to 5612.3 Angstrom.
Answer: 15.71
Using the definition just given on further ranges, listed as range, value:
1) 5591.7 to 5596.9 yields 16.49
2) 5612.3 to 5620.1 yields 17.45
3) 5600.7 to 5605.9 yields 15.6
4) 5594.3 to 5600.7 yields 14.54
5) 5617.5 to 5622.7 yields 18.47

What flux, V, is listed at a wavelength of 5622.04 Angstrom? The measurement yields 18.47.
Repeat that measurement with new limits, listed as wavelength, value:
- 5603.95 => 11.65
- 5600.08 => 10.99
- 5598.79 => 14.54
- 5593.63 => 13.14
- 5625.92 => 15.04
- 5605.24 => 15.6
